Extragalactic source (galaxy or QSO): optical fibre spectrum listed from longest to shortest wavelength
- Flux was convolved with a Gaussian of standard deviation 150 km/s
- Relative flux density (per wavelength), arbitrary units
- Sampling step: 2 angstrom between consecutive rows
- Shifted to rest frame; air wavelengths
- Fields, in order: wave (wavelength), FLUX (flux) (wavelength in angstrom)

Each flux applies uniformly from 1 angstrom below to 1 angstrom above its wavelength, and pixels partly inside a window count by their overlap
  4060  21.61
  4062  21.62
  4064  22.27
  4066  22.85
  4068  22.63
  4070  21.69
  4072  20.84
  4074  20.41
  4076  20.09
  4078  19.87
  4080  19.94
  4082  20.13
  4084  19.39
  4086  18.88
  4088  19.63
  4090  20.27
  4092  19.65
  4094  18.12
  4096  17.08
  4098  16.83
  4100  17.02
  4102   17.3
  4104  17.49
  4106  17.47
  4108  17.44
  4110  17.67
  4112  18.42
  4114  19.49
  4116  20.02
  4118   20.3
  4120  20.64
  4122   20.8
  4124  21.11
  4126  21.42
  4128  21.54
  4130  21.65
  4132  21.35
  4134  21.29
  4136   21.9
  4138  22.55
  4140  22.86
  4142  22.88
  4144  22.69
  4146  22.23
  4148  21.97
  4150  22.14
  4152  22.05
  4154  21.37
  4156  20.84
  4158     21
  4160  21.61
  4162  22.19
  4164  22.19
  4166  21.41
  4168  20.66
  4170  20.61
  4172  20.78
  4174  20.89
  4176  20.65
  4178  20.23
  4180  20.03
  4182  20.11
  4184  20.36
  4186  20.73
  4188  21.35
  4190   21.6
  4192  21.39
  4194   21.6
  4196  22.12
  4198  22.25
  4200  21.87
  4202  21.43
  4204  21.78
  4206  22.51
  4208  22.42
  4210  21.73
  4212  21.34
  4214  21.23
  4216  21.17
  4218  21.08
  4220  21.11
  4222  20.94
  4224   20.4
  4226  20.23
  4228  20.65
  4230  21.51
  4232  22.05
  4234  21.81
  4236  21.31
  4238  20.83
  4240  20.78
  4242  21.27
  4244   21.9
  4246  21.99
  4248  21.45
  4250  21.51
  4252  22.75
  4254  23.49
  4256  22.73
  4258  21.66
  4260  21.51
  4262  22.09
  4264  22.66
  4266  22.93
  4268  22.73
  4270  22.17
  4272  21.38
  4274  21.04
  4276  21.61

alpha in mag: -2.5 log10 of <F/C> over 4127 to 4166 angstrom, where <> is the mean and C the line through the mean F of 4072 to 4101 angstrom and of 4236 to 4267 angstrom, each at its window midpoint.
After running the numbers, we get -0.089 mag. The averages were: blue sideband 19.2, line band 21.9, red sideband 21.9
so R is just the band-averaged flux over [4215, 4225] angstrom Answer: 20.9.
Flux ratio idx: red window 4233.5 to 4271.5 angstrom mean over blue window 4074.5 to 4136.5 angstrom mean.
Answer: 1.1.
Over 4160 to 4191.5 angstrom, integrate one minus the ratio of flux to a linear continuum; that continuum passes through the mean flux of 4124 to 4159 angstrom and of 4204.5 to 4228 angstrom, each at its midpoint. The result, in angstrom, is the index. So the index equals 0.9 angstrom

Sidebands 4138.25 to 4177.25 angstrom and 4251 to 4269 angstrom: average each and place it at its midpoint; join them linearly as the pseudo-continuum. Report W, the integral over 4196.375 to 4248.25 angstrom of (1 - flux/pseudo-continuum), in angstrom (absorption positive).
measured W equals 1.8 angstrom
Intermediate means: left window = 21.6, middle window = 21.4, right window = 22.5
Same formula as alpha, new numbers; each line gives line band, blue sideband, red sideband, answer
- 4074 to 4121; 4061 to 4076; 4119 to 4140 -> 0.15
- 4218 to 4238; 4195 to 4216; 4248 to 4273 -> 0.05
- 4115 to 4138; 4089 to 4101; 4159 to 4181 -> -0.10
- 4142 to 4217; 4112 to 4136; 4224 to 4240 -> -0.02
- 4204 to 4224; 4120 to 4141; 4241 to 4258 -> 0.02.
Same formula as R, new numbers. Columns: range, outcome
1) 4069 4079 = 20.6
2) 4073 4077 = 20.2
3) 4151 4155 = 21.7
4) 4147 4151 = 22.1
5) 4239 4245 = 21.3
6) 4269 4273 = 21.8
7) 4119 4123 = 20.7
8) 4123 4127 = 21.3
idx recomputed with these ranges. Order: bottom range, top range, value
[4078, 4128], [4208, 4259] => 1.13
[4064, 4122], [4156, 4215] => 1.10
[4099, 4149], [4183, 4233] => 1.05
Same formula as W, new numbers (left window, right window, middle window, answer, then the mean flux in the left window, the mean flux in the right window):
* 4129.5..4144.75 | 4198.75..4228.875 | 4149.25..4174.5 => 0.6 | 22.2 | 21.3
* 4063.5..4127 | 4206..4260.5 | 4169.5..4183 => 0.2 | 19.6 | 21.5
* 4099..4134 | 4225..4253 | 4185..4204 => -0.8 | 19.5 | 21.4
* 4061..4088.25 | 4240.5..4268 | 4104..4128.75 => 1.8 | 20.8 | 22.1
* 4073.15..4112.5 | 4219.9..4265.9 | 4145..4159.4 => -1.3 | 18.7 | 21.6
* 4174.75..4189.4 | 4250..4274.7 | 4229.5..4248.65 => 0.2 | 20.5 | 22.2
